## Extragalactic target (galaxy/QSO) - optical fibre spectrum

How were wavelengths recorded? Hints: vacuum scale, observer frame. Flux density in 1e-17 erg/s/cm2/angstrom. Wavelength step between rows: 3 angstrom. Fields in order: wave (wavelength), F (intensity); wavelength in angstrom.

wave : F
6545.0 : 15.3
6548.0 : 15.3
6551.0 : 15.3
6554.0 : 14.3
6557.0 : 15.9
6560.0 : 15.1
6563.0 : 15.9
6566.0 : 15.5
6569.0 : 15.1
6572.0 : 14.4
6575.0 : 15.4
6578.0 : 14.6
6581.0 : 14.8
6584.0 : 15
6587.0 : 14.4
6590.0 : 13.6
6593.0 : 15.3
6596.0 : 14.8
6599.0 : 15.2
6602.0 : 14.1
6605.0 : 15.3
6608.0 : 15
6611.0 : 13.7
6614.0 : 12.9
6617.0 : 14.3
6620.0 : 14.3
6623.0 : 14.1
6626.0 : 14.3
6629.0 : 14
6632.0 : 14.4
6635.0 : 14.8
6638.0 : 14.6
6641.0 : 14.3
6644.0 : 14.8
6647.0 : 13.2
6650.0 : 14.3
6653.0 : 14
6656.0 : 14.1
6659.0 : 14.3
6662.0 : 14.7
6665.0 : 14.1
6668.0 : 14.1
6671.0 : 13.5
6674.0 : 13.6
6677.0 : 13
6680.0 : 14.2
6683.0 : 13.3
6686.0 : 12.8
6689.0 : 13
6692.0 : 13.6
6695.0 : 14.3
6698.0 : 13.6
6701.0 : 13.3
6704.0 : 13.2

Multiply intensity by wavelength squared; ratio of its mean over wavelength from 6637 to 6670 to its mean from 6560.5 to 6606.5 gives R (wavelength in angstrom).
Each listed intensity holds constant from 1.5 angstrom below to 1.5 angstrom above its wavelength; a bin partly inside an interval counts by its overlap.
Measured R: 1.0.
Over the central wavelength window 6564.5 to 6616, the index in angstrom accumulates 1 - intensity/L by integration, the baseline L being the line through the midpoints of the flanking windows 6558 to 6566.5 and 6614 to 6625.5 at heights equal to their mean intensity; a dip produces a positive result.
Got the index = 0.6 angstrom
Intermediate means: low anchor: 15.5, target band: 14.6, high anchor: 14.1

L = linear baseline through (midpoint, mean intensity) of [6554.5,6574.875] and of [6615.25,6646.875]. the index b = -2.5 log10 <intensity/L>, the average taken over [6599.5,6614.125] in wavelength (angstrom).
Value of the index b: 0.02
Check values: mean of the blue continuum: 15.3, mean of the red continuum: 14.3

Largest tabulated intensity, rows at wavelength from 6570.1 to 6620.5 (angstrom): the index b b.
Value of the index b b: 15.4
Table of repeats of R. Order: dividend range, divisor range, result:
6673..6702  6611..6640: 0.97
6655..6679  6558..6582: 0.95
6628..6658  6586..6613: 0.99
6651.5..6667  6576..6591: 1.00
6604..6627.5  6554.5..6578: 0.95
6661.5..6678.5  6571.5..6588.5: 0.96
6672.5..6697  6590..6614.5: 0.95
